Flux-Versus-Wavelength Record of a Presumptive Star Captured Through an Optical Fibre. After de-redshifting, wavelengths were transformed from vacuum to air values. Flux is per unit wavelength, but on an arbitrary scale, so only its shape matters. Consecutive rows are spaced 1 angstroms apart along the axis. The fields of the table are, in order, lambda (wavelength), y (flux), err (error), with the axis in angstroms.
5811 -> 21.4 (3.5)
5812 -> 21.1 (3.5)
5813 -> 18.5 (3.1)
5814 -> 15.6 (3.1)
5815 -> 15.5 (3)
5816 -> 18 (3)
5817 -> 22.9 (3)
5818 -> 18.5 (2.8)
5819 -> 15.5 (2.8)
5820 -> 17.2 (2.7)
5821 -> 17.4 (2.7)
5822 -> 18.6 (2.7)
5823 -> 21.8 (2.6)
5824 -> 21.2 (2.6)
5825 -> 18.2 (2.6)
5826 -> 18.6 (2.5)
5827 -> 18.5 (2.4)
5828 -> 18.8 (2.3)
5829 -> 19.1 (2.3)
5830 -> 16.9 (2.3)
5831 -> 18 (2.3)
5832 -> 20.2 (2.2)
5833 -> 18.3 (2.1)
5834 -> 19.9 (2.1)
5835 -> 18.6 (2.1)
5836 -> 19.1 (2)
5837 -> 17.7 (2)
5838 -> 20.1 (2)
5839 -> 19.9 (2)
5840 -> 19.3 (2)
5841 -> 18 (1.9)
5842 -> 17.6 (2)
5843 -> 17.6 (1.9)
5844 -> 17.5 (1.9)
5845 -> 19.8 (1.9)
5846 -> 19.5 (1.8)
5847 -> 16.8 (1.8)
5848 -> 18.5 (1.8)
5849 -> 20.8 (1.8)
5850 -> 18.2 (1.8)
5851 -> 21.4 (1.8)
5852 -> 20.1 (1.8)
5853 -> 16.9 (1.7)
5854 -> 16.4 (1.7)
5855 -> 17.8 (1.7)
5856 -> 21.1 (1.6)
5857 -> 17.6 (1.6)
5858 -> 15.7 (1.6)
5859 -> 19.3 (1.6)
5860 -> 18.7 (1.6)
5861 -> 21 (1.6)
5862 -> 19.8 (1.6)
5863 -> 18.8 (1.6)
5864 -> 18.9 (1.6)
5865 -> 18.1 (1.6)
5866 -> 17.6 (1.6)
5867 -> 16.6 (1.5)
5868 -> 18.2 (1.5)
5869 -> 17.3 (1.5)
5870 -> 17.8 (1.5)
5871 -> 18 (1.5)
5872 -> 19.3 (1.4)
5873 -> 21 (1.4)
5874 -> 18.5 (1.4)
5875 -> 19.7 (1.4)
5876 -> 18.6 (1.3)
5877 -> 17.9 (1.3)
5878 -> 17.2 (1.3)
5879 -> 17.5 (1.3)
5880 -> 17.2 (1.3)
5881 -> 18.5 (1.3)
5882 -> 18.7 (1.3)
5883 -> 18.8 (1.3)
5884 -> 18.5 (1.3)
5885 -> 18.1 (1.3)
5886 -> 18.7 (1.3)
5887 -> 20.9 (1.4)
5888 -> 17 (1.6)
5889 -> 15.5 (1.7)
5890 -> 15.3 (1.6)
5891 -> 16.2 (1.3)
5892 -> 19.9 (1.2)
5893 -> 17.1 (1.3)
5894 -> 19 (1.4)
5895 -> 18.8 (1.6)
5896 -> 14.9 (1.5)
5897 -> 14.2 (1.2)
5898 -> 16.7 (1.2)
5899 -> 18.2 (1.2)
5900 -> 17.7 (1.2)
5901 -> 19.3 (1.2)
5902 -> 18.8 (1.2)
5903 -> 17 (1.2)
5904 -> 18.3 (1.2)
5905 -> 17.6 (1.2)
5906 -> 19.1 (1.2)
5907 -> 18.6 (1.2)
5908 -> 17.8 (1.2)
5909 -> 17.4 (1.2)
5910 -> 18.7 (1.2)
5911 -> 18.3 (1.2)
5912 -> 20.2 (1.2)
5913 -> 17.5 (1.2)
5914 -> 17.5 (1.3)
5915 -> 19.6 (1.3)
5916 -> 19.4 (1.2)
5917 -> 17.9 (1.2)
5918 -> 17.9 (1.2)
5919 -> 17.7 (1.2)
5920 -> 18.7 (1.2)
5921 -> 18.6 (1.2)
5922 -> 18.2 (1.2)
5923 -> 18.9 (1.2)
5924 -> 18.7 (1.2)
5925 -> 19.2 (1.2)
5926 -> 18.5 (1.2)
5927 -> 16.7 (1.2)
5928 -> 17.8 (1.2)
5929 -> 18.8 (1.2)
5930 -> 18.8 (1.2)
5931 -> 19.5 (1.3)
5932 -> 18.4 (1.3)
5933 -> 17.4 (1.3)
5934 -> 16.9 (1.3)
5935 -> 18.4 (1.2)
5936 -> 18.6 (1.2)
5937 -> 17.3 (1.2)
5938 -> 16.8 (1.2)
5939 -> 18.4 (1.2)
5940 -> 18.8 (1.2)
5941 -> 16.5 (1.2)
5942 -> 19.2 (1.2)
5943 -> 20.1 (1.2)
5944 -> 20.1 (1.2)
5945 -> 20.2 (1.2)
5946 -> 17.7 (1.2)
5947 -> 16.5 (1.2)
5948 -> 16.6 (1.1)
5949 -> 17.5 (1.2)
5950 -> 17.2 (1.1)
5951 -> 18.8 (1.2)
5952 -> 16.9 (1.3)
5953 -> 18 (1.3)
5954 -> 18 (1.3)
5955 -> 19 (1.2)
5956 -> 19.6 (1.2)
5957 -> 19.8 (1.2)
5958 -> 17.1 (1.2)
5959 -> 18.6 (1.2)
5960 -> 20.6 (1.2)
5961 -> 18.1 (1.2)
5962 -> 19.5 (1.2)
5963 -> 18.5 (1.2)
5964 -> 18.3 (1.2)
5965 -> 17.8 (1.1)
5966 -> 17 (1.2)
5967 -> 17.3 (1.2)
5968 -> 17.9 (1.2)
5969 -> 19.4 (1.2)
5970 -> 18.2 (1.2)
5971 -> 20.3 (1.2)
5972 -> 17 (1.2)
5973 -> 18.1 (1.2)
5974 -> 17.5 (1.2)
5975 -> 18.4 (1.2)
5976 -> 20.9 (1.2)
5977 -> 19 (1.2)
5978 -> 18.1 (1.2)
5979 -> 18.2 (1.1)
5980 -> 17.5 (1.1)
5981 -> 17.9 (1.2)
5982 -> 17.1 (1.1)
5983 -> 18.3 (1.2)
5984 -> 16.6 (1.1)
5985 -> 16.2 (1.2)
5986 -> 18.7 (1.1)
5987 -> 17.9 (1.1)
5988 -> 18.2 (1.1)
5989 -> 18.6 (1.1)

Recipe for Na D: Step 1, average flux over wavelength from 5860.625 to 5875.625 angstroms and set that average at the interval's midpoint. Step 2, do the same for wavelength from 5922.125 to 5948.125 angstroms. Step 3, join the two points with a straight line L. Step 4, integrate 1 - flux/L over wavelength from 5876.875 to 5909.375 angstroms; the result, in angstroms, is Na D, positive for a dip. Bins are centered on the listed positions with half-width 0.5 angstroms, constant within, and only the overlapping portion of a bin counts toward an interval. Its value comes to 1.3 angstroms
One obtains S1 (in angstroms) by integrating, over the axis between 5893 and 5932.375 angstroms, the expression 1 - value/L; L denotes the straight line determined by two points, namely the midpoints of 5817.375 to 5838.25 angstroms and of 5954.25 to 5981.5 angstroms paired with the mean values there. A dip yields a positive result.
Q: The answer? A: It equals 0.9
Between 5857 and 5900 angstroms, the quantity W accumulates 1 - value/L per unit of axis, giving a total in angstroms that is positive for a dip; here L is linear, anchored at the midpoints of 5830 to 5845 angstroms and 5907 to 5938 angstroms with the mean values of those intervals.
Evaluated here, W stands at 1.1 angstroms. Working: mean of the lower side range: 18.7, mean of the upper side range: 18.3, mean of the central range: 18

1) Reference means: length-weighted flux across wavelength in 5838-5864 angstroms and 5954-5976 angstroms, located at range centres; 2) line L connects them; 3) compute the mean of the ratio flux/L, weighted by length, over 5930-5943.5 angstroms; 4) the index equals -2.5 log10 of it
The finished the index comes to 0.02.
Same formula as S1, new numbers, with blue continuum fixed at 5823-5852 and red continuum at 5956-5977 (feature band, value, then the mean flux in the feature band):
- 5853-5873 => 0.5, 18.3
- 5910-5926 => 0.1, 18.6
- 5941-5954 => 0.3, 18.2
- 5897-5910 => 0.6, 17.9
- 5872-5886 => 0.2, 18.5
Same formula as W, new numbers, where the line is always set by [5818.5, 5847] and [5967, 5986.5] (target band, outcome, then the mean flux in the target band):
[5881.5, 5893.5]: 0.4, 17.9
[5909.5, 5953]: 0.1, 18.3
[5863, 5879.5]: 0.2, 18.3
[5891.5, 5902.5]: 0.4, 17.7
